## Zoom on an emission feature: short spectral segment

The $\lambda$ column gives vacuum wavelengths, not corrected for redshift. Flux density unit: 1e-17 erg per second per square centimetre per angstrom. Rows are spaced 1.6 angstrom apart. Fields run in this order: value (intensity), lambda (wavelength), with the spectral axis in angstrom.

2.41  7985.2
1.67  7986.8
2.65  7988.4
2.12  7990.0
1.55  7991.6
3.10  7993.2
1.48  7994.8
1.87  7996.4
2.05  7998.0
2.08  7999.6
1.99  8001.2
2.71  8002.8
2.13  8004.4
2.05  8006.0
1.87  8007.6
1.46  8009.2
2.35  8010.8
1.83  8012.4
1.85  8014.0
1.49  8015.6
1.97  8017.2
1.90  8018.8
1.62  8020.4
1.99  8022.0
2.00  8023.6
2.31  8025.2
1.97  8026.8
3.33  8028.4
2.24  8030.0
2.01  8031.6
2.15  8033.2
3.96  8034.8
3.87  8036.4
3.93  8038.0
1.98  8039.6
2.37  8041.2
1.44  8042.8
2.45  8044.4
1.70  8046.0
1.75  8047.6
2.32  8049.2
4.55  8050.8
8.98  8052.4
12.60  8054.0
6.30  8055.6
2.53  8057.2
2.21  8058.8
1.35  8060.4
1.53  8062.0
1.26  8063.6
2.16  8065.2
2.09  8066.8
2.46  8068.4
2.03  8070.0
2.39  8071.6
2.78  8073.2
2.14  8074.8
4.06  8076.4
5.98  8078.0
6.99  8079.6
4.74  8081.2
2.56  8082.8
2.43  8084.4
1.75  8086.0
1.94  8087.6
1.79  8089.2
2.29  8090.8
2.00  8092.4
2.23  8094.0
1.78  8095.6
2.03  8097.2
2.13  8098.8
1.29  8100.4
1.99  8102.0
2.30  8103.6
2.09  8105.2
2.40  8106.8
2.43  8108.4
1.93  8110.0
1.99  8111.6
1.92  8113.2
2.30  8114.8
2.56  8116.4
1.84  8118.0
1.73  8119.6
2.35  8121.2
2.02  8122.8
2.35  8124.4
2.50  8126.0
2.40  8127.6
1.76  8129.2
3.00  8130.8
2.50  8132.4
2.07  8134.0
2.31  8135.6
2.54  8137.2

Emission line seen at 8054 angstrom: H-alpha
